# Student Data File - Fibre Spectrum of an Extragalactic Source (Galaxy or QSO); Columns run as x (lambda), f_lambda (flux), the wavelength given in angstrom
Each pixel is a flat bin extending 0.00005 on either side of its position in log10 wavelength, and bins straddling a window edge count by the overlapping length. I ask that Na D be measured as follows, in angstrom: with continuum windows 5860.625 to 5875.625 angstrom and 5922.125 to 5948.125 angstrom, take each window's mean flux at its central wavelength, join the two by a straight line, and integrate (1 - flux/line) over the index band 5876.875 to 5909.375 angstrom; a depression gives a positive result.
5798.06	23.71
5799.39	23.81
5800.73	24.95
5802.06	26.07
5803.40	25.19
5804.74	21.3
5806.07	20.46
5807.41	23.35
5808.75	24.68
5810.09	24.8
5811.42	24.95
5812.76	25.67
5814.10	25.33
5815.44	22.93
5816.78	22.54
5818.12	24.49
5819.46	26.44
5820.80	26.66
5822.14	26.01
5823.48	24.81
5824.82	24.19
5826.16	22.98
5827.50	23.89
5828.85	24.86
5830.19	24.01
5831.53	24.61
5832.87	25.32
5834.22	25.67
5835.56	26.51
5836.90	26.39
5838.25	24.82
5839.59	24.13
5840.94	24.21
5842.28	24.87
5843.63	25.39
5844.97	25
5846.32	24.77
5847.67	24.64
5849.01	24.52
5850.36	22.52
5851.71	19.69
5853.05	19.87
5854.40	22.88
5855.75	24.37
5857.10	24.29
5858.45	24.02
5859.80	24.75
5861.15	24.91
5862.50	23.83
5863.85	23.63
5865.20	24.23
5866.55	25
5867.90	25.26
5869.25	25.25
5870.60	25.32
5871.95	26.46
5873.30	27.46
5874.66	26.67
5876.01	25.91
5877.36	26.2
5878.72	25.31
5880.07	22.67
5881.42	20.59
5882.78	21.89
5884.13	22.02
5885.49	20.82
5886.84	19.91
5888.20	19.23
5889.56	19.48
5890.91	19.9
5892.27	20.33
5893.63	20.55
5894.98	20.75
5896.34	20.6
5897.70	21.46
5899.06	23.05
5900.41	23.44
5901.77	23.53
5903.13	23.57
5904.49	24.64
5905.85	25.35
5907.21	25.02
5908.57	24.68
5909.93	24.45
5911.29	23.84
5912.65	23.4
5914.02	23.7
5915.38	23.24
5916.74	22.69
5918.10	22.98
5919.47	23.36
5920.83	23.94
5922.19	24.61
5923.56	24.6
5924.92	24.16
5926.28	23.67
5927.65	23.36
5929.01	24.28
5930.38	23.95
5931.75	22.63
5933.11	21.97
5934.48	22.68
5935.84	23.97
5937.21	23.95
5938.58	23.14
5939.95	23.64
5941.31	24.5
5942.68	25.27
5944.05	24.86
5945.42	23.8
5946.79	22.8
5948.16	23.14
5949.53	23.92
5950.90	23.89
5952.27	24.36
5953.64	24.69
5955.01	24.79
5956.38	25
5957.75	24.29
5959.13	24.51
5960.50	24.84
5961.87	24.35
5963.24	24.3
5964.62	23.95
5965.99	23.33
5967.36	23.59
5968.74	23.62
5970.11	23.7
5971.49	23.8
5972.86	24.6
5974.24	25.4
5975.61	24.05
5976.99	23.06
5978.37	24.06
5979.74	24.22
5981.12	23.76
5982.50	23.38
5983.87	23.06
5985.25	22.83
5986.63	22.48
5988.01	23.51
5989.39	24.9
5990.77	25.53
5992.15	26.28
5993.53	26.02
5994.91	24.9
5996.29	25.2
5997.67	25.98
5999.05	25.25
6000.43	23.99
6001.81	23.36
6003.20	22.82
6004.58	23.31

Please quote 3.20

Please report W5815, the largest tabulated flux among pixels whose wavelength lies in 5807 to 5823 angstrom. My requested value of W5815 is 26.66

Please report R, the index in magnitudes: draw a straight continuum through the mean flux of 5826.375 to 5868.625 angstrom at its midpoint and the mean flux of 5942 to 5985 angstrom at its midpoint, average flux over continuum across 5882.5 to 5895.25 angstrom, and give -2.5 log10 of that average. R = 0.18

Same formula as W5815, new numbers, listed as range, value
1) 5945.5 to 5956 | 24.79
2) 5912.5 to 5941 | 24.61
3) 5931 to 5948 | 25.27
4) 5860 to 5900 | 27.46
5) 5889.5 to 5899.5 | 23.05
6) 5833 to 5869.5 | 26.51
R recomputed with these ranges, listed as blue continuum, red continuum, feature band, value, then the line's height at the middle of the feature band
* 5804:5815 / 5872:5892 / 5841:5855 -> -0.01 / 23.3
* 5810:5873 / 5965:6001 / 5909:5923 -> 0.03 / 24.4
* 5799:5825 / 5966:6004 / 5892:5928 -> 0.04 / 24.3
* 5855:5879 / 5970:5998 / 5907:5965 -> 0.03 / 24.7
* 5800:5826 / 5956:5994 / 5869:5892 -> 0.05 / 24.3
